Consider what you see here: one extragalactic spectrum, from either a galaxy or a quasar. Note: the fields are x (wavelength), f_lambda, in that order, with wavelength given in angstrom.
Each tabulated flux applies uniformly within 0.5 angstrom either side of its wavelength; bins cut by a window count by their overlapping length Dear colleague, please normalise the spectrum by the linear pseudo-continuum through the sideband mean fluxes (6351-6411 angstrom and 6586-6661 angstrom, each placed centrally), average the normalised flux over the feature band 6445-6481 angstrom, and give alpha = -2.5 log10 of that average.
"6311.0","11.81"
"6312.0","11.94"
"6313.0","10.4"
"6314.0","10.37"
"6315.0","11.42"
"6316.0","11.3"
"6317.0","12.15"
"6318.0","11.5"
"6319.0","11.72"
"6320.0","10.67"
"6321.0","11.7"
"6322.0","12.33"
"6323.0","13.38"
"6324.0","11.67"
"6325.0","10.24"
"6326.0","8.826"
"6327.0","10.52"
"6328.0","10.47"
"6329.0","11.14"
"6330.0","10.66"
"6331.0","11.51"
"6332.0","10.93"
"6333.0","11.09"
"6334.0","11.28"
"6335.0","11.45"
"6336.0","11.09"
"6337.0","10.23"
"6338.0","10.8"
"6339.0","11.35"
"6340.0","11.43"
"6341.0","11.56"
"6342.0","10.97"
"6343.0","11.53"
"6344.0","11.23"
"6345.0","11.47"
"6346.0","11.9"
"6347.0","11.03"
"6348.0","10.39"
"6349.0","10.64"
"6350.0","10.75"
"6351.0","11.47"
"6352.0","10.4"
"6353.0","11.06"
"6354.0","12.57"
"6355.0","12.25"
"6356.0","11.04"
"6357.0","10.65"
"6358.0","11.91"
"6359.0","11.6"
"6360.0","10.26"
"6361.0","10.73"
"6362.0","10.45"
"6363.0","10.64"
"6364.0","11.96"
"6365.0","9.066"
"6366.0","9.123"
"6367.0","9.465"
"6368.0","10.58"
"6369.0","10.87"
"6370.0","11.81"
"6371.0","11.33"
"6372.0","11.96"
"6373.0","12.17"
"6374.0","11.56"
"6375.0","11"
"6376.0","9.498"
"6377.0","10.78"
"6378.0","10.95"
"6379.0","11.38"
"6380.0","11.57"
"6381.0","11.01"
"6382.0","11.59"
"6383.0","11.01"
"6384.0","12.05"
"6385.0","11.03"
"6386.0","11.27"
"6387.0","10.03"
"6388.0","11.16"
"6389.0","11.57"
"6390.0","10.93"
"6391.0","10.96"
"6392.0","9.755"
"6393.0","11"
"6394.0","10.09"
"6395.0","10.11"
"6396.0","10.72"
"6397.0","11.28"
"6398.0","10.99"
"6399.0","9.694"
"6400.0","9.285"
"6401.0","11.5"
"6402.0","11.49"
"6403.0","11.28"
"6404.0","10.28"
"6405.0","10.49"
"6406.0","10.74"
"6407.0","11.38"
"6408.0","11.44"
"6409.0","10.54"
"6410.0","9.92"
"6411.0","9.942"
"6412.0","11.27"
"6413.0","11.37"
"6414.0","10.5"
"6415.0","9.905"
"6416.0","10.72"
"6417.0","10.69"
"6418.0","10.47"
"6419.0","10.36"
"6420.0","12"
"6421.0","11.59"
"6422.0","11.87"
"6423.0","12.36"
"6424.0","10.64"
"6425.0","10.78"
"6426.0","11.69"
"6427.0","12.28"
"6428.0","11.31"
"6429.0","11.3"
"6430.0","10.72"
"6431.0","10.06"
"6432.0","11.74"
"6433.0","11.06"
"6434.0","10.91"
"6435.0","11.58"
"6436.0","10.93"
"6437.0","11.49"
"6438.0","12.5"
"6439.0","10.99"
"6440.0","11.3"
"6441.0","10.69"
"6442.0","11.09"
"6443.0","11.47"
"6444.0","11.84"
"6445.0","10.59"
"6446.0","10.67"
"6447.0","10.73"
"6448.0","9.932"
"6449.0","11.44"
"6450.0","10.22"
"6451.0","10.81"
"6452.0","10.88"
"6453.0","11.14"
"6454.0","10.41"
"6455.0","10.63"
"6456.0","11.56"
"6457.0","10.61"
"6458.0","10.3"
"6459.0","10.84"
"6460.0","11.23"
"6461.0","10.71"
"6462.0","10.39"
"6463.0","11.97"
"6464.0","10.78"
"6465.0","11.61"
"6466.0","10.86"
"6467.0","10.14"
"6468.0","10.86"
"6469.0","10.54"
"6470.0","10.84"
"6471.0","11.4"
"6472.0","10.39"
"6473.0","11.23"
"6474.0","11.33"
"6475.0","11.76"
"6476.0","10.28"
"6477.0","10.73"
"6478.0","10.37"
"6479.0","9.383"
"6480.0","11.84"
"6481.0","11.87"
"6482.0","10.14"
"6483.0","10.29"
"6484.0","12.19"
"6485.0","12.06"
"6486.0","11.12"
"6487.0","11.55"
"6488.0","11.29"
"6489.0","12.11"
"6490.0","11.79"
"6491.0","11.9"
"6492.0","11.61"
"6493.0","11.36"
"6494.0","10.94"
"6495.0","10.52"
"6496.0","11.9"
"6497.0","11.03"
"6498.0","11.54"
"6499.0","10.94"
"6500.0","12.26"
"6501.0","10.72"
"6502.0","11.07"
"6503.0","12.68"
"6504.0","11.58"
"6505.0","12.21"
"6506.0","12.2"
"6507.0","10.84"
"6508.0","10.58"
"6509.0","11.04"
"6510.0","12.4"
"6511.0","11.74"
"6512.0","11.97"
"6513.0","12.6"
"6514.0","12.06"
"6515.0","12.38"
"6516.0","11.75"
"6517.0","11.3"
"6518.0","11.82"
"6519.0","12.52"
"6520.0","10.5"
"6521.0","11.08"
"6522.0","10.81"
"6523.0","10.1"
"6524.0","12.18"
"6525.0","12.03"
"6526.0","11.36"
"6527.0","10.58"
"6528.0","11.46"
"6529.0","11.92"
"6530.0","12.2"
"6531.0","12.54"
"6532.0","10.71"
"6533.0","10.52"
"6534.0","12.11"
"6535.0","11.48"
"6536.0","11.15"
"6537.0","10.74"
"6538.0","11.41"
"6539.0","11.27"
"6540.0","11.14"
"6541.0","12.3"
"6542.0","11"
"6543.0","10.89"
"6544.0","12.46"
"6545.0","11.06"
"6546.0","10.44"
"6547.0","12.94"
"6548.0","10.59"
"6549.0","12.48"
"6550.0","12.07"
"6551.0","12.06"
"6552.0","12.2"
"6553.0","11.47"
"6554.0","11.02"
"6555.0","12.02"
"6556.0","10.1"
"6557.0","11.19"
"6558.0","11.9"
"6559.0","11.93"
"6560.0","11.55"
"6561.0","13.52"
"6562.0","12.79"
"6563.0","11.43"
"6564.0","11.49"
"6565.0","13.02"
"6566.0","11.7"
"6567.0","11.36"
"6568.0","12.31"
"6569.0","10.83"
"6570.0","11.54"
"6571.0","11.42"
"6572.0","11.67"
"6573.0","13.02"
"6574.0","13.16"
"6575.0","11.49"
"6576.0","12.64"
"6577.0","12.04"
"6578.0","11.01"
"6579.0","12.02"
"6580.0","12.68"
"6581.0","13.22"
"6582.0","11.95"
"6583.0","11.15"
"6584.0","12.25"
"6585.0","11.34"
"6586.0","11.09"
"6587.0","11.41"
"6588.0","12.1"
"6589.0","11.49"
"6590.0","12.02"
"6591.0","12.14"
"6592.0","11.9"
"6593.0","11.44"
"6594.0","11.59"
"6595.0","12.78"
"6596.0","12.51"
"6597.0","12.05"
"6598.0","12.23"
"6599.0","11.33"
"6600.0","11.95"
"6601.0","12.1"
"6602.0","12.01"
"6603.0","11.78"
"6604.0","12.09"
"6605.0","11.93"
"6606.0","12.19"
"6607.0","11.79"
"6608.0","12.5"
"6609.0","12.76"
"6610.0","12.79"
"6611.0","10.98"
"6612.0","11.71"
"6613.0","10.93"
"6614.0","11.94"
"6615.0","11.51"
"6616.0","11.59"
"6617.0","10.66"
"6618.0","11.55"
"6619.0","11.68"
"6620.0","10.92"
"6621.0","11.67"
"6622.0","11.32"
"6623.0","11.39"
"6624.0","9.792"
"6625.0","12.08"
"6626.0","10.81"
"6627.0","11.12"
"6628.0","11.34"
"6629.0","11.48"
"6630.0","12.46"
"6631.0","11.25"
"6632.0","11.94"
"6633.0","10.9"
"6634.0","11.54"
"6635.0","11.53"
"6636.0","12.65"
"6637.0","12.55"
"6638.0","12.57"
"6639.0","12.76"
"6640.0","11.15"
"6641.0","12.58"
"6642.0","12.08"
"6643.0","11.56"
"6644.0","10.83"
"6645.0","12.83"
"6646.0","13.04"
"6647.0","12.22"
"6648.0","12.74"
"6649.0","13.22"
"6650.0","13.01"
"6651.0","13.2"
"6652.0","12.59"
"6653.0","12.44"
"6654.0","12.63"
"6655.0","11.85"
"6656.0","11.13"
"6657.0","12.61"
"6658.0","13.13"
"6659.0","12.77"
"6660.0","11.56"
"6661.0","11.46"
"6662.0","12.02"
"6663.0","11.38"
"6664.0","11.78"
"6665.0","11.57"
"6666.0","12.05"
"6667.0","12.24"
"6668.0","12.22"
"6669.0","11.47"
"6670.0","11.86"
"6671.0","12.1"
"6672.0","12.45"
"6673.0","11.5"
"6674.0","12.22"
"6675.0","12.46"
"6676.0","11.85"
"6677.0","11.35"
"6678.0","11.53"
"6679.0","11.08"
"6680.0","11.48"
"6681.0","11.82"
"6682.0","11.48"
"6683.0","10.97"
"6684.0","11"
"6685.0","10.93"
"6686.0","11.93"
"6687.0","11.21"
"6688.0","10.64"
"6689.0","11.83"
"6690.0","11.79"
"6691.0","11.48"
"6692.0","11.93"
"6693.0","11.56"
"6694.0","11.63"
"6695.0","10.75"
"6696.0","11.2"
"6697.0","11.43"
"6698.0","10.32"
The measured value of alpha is 0.040 mag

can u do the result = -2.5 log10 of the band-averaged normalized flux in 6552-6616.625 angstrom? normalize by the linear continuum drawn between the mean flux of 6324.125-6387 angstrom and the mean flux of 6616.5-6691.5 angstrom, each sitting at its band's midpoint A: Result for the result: -0.02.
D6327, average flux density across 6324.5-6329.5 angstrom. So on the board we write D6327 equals 10.2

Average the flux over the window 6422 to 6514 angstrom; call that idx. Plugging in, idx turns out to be 11.2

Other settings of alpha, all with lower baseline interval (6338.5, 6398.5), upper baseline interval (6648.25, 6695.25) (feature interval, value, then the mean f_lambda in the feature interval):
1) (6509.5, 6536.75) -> -0.01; 11.6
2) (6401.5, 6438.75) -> 0.01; 11.1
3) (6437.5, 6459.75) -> 0.03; 10.9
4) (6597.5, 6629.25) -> 0.01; 11.6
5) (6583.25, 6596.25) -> -0.02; 11.8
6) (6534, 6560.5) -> 0.00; 11.5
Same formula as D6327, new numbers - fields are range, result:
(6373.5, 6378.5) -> 10.8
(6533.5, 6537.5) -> 11.4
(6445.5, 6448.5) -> 10.4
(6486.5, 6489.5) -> 11.7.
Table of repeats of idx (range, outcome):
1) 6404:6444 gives 11.1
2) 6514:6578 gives 11.7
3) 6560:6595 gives 12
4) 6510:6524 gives 11.6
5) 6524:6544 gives 11.5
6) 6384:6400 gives 10.7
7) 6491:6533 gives 11.5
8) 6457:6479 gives 10.8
